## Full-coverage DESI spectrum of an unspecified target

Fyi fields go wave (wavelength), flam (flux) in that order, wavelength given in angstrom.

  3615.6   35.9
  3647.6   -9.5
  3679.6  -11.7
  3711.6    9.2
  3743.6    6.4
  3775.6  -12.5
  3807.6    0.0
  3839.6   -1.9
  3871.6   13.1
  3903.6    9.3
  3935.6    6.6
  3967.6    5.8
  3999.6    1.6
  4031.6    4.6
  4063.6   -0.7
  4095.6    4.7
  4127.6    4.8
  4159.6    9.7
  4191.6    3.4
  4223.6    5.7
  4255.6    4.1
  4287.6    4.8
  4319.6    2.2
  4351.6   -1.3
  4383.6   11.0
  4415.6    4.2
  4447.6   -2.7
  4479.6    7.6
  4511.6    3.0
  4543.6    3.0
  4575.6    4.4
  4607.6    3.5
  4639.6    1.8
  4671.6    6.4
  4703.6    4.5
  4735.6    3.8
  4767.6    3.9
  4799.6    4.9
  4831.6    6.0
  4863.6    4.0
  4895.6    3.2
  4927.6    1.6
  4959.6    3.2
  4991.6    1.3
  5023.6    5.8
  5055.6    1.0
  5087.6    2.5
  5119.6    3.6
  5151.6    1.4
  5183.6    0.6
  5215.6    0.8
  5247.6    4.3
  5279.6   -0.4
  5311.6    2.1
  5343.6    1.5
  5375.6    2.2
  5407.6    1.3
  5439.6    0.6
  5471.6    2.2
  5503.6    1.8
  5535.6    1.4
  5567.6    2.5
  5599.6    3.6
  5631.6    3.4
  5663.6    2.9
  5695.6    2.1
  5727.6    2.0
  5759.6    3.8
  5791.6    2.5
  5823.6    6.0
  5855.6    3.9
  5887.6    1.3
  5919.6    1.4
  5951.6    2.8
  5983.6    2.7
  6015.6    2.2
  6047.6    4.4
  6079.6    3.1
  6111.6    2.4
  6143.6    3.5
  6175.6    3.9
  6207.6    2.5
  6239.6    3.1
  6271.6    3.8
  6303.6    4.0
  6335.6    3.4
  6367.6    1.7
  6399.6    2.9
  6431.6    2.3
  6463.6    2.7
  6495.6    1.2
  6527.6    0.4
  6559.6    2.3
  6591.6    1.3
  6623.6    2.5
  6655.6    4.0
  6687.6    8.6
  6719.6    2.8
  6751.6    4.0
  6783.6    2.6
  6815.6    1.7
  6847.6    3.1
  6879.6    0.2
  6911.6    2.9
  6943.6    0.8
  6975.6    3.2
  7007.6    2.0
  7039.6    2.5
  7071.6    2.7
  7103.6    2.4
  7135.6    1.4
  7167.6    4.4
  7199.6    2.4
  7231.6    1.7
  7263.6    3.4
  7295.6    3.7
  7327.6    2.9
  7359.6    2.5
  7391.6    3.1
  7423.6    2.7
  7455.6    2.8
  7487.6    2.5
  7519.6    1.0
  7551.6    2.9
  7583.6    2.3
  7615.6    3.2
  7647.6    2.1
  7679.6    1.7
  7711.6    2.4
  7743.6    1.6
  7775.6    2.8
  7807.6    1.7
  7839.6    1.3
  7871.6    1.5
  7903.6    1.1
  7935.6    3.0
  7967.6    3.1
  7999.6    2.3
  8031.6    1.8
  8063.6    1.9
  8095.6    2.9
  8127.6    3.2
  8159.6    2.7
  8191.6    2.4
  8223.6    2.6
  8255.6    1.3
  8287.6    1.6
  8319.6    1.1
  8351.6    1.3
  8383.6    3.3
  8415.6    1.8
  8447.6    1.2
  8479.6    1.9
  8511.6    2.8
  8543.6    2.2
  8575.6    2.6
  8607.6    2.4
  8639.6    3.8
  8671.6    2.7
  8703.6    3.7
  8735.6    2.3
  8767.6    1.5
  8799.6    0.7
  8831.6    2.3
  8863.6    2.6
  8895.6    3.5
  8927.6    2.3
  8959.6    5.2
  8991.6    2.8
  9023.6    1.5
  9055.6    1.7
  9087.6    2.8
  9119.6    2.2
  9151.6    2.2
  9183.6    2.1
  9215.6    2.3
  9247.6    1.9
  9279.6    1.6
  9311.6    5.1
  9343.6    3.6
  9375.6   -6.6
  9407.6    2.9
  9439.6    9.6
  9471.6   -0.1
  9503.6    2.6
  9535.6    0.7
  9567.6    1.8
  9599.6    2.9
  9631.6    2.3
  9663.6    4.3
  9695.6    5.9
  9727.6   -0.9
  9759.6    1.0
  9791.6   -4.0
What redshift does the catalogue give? 0.79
